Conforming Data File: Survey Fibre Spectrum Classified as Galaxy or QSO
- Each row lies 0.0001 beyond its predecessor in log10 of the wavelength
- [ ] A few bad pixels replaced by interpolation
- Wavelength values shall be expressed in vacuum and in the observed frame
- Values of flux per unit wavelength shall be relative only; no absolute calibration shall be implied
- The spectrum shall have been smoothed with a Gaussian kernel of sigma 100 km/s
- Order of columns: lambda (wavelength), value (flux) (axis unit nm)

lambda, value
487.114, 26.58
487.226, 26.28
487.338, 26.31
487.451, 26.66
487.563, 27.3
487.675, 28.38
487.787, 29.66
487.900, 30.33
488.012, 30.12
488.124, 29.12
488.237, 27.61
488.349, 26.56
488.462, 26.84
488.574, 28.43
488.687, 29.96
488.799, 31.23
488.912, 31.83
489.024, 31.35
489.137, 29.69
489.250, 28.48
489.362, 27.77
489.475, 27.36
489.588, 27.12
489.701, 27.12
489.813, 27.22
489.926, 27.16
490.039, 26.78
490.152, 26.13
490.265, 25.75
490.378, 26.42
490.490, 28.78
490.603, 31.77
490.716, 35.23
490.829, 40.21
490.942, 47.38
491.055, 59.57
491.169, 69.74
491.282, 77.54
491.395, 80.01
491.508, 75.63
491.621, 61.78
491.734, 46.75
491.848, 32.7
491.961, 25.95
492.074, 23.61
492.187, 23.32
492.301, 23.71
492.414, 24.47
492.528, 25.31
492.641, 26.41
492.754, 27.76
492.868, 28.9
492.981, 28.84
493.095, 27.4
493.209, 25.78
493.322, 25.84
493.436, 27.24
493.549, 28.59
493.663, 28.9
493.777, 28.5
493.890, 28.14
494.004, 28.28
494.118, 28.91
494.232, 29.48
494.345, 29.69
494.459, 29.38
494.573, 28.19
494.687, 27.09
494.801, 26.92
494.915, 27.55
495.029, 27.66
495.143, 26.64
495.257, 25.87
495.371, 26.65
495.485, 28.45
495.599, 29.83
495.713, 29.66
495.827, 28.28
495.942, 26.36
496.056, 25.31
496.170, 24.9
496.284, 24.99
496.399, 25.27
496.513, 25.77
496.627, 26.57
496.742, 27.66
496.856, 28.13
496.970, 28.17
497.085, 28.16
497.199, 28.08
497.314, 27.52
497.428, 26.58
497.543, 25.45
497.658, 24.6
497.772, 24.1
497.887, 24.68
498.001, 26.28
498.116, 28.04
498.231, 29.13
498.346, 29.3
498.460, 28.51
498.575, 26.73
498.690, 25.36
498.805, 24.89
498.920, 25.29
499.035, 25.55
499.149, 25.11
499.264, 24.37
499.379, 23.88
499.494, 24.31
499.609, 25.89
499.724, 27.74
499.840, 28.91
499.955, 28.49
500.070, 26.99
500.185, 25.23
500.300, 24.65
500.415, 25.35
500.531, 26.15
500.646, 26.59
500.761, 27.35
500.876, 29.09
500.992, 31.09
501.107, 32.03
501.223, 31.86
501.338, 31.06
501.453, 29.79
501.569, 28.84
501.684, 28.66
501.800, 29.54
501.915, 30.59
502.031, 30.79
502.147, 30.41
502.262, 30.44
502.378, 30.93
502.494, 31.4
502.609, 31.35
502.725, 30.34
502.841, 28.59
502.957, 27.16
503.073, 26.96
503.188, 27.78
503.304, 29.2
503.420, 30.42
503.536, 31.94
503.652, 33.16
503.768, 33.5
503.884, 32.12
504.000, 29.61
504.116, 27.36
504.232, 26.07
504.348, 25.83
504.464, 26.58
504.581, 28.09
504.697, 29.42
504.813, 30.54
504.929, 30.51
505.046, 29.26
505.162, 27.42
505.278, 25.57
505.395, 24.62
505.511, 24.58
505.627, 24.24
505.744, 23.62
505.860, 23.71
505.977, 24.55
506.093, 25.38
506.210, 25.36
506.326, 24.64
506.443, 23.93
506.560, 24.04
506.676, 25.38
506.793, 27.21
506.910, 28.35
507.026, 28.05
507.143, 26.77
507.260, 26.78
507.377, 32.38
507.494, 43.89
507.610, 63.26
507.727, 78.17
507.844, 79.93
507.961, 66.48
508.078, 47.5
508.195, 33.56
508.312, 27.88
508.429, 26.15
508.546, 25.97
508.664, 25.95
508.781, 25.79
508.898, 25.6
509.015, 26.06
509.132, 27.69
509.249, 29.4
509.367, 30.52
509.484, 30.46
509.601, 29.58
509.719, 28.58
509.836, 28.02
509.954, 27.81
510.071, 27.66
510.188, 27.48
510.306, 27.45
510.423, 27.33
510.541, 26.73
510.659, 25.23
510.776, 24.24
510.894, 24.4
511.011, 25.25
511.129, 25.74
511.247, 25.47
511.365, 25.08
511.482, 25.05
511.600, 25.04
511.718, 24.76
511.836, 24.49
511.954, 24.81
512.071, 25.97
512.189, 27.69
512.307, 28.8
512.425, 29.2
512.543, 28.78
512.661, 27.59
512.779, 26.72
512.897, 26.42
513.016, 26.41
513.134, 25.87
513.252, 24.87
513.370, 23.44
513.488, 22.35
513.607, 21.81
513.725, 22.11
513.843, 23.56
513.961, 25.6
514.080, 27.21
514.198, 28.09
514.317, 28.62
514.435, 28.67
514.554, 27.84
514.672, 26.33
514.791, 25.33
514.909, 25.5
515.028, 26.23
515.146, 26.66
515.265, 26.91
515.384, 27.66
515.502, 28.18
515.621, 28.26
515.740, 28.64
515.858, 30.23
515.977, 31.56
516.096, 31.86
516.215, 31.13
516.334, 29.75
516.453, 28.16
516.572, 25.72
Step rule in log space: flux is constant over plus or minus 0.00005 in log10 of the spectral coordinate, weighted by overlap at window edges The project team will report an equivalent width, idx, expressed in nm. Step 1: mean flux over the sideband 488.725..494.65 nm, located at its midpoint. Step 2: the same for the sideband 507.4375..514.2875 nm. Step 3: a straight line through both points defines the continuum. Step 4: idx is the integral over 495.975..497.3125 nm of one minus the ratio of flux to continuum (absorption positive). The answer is 0.25 nm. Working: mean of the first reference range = 33.8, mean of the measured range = 26.7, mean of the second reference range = 30.3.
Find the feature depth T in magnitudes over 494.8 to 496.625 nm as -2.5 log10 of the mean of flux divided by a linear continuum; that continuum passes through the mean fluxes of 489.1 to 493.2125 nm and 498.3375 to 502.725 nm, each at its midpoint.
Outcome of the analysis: 0.19 mag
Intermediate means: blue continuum 36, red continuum 28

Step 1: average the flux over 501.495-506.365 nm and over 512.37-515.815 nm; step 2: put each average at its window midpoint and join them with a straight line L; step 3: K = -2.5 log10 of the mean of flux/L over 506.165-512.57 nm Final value -0.132 mag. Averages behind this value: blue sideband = 28.4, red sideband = 26.4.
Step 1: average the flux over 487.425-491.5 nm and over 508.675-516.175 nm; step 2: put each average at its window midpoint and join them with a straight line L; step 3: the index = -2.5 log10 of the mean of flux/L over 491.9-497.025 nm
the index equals 0.214 mag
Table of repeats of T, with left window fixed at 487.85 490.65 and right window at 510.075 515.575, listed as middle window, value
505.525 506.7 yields 0.10 mag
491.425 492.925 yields -0.24 mag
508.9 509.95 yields -0.08 mag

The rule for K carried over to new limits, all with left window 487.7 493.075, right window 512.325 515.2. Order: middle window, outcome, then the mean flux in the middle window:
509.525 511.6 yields 0.03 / 26.5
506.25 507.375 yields 0.09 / 26.4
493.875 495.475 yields 0.18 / 27.9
